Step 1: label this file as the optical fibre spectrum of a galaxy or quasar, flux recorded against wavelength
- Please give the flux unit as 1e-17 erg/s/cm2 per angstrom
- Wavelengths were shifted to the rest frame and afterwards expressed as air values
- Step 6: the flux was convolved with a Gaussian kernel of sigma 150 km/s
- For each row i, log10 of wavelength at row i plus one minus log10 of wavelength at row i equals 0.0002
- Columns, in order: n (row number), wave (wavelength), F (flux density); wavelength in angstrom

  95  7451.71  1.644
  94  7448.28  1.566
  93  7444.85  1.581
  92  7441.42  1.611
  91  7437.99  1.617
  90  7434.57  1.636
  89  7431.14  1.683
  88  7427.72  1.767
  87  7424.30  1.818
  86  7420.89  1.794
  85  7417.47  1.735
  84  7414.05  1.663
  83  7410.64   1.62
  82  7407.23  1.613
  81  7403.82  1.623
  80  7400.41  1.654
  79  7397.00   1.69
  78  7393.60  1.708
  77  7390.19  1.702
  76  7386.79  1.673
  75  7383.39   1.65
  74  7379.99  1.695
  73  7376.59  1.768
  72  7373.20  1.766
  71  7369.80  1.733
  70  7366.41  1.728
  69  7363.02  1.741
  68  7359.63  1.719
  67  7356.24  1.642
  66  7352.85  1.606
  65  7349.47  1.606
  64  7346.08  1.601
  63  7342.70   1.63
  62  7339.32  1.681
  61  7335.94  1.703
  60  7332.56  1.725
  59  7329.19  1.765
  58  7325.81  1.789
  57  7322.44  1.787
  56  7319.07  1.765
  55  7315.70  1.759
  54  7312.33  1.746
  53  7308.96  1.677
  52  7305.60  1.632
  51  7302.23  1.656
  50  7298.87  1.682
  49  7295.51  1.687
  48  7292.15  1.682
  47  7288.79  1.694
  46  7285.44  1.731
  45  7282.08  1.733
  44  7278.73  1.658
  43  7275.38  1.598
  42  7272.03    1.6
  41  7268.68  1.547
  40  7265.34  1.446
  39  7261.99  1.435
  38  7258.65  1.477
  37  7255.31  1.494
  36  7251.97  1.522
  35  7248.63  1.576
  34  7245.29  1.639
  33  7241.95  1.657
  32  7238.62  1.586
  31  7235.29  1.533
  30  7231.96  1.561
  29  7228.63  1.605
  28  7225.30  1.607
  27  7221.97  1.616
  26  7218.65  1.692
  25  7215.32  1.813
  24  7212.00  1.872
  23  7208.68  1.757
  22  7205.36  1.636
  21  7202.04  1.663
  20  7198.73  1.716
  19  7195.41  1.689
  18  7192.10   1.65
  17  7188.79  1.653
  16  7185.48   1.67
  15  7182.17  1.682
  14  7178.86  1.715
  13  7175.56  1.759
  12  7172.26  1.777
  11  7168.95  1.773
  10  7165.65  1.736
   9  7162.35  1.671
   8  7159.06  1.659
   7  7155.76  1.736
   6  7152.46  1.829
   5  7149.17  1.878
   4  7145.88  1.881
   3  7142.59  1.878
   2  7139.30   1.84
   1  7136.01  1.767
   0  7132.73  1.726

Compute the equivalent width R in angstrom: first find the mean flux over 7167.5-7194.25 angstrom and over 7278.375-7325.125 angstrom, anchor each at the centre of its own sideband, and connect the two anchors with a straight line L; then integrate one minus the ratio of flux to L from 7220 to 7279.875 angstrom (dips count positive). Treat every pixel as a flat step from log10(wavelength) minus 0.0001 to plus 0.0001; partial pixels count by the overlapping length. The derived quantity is 5.1 angstrom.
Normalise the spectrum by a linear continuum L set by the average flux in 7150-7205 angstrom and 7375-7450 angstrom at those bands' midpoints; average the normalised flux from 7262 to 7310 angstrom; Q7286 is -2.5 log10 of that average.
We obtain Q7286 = 0.04 mag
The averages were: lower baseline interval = 1.71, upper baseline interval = 1.68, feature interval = 1.64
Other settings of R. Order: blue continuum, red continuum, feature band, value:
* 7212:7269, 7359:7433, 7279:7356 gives -2.3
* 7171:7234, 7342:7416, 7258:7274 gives 1.7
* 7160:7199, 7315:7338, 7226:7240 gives 1.2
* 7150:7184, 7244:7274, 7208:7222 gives -1.2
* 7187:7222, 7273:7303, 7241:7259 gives 1.4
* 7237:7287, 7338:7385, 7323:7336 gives -0.8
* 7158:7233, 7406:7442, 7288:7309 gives 0.3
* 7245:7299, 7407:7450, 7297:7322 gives -1.4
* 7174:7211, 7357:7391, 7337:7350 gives 0.6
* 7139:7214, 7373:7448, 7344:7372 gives 0.4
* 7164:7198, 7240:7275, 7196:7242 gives -1.1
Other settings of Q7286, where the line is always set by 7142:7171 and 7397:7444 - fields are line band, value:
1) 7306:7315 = 0.009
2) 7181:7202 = 0.056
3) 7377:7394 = 0.001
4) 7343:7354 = 0.064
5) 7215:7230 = 0.063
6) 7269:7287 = 0.050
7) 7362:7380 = -0.029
